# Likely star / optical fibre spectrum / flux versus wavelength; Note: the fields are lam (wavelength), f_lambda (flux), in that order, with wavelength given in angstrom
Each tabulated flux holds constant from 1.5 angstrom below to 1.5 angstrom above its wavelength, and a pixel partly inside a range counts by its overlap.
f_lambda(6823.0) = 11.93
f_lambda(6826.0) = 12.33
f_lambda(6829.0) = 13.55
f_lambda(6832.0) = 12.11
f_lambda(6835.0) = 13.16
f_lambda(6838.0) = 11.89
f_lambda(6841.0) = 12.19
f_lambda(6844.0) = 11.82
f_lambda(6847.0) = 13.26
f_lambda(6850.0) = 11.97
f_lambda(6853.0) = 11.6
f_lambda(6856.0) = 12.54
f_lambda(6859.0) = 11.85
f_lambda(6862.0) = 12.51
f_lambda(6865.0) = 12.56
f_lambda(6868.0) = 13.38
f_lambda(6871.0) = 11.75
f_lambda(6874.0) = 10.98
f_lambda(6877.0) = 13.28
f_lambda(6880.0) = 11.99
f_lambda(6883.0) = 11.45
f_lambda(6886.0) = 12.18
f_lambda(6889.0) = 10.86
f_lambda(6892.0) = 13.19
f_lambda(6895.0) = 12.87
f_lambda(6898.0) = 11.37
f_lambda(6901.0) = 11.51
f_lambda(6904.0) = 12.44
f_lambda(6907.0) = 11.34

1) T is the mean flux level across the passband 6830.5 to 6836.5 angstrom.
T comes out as 12.6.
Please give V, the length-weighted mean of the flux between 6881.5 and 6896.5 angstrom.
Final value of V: 12.1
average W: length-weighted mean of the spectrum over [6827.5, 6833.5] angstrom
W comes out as 12.8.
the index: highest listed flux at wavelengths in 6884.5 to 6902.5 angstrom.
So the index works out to 13.19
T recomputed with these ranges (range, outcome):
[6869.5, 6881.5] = 12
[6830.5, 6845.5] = 12.2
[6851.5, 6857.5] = 12.1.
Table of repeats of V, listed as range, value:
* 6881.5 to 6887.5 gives 11.8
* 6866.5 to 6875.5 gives 12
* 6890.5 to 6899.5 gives 12.5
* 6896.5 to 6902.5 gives 11.4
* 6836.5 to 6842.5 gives 12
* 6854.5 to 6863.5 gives 12.3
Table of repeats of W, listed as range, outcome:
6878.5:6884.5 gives 11.7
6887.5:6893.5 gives 12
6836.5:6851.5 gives 12.2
